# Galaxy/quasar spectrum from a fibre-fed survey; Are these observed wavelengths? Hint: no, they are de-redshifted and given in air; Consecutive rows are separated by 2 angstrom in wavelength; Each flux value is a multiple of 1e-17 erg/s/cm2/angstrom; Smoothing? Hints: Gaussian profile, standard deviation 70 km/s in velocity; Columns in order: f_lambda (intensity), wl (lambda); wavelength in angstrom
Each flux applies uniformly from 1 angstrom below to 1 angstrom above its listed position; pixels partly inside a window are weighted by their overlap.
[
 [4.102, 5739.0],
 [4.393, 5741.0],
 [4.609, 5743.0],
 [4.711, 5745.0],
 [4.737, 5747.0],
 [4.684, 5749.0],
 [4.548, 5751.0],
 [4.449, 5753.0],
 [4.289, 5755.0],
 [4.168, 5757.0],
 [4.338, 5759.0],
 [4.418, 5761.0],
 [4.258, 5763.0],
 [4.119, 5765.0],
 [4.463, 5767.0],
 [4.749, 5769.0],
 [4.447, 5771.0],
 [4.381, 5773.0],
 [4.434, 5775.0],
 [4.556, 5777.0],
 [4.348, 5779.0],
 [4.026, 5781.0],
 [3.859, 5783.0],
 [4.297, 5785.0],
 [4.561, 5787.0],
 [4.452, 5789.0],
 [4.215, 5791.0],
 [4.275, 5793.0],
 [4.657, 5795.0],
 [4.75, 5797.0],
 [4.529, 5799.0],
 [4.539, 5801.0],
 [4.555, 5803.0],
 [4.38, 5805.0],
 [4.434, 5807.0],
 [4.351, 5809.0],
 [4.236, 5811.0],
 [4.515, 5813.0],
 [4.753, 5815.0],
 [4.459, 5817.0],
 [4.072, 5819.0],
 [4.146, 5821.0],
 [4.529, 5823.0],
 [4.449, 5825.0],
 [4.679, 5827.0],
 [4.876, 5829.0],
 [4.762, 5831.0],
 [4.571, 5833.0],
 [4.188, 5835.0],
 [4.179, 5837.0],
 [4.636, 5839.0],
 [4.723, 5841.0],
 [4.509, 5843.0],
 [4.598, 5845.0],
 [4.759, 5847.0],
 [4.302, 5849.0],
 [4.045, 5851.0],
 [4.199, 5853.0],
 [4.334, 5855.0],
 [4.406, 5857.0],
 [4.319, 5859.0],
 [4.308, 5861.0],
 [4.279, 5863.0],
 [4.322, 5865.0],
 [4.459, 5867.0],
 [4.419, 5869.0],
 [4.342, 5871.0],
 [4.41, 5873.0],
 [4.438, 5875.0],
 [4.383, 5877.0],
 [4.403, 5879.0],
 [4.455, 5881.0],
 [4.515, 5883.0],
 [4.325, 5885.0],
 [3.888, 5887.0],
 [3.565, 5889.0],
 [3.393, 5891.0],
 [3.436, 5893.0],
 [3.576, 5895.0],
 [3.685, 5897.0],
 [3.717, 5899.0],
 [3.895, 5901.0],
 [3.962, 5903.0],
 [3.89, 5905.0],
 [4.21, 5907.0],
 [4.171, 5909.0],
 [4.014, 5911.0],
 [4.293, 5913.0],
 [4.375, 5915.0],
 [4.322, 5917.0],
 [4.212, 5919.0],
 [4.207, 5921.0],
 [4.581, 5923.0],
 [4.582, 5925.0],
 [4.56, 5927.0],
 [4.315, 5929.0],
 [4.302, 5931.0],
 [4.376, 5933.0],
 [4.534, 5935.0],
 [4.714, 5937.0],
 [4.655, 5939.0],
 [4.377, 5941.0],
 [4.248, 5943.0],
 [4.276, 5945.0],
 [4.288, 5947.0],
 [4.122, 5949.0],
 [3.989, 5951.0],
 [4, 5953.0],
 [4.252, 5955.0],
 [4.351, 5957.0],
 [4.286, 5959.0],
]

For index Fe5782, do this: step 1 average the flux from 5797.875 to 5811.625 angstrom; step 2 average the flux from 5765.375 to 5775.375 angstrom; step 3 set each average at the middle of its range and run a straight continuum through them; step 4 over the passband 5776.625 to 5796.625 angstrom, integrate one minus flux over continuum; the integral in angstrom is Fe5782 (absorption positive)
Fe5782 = 0.6 angstrom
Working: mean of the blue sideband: 4.48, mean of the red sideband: 4.44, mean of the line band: 4.33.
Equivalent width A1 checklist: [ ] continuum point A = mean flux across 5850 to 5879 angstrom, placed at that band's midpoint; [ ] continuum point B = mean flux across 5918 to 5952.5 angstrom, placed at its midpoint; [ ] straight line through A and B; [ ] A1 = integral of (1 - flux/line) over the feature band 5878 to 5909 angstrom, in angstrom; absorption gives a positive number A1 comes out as 2.9 angstrom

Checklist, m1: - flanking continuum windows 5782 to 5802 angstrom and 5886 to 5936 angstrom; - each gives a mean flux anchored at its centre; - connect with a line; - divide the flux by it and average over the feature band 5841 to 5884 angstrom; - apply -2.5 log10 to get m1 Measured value -0.05 mag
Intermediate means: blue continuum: 4.41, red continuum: 4.08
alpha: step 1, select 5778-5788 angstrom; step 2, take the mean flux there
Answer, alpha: 4.22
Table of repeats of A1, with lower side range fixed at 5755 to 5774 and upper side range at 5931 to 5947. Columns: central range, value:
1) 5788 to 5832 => -1.0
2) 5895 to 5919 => 2.1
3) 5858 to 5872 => 0.2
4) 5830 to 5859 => -0.3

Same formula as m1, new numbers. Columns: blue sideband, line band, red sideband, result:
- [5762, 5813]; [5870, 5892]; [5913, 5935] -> 0.05 mag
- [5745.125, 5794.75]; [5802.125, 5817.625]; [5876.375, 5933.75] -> -0.04 mag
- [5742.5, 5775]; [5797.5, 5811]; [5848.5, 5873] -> -0.02 mag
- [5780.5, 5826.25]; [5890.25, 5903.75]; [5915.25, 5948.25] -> 0.20 mag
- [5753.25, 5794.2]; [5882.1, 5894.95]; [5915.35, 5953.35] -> 0.14 mag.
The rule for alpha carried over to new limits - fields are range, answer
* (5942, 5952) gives 4.18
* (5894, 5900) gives 3.66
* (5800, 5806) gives 4.49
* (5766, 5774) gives 4.51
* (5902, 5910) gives 4.06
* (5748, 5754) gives 4.56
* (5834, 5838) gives 4.18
